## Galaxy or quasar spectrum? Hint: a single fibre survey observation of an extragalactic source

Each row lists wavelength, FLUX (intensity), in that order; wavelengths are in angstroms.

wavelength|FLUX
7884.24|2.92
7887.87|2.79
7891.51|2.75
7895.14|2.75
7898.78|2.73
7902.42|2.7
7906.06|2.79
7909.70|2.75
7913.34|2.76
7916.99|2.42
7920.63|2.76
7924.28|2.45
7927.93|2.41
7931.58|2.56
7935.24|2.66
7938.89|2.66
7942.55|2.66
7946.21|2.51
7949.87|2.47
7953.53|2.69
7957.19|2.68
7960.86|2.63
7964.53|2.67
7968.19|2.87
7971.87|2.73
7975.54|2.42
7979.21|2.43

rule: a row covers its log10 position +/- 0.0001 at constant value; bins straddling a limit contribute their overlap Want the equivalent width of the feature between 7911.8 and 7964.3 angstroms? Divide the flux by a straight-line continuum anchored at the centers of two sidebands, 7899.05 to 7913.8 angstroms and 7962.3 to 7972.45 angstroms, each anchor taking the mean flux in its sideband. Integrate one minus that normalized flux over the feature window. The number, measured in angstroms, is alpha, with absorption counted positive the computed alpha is 3.0 angstroms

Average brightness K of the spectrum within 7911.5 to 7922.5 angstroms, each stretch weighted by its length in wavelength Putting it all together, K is 2.65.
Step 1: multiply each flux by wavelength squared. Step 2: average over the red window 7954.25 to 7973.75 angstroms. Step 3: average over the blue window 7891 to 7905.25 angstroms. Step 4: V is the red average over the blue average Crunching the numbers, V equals 1.01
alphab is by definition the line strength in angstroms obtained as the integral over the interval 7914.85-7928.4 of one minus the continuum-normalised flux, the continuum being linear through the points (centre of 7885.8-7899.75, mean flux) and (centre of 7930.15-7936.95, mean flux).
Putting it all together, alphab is 0.7 angstroms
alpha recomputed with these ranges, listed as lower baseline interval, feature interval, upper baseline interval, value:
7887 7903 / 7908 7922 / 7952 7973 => 0.3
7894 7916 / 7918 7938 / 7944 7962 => 0.8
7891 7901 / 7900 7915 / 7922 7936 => -0.5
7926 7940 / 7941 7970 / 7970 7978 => -0.9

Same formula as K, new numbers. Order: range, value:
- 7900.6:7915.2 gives 2.75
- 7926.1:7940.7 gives 2.57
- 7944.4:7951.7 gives 2.49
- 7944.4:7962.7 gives 2.6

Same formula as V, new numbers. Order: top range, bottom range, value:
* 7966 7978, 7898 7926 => 1.01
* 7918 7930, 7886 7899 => 0.93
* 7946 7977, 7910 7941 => 1.03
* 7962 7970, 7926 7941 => 1.08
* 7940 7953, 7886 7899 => 0.94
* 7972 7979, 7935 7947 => 0.96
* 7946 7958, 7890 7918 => 0.97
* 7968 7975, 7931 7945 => 1.04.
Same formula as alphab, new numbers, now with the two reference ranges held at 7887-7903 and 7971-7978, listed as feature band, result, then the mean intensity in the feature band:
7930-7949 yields 0.2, 2.6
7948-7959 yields -0.1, 2.61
